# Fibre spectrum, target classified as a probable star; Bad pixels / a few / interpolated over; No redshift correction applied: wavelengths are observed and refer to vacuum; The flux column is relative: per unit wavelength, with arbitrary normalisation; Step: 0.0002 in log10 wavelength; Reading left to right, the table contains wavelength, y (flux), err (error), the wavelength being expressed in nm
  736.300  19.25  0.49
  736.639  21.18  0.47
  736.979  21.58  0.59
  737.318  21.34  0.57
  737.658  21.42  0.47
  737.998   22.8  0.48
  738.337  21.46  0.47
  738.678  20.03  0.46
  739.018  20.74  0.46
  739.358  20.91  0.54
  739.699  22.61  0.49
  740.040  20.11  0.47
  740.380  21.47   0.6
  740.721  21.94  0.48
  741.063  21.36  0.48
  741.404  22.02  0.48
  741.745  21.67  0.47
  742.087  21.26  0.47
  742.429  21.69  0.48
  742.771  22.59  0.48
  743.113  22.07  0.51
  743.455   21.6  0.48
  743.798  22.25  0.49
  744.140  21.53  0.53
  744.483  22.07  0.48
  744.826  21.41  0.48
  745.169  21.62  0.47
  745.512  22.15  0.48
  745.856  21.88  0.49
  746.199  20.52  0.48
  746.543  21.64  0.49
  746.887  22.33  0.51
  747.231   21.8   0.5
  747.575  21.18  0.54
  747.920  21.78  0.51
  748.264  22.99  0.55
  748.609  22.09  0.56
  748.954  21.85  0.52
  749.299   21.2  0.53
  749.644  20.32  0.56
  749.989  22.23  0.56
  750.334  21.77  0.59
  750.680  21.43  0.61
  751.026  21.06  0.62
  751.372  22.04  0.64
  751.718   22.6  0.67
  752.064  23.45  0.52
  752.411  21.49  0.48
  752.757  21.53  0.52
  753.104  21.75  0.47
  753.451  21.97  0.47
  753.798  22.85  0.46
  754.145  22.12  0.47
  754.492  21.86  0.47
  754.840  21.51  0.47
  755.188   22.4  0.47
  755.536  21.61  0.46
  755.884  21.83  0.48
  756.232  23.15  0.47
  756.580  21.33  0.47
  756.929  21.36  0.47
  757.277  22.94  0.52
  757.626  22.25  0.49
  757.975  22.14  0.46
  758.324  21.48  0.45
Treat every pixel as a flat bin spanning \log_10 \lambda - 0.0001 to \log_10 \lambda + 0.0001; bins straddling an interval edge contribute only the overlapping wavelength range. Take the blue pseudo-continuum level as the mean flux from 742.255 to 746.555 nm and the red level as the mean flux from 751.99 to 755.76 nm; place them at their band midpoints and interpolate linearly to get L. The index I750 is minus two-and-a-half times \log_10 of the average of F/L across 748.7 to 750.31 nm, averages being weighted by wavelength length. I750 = 0.02 mag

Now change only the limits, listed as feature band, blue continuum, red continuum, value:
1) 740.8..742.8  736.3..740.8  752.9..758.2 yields -0.01 mag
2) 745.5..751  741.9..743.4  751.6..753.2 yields 0.02 mag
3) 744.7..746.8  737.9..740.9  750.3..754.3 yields 0.00 mag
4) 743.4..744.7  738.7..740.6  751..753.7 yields -0.02 mag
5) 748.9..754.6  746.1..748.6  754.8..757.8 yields 0.00 mag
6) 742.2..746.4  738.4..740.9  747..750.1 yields -0.02 mag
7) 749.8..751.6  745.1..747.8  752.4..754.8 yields 0.00 mag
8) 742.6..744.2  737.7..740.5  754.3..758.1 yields -0.03 mag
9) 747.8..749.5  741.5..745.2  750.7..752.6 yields 0.00 mag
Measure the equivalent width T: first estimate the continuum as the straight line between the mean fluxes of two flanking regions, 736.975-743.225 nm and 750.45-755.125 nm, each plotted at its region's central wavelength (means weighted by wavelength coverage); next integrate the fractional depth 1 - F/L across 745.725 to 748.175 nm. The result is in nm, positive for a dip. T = 0.02 nm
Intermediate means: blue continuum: 21.5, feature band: 21.6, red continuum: 22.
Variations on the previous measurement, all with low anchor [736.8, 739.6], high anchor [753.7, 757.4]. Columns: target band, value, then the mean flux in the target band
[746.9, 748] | 0.00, 21.7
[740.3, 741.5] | -0.01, 21.7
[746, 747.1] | 0.01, 21.5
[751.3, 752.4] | -0.03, 22.6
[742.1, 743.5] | -0.03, 21.9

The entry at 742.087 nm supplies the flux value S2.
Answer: 21.26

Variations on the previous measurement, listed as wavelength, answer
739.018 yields 20.74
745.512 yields 22.15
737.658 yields 21.42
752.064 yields 23.45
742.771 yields 22.59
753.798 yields 22.85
